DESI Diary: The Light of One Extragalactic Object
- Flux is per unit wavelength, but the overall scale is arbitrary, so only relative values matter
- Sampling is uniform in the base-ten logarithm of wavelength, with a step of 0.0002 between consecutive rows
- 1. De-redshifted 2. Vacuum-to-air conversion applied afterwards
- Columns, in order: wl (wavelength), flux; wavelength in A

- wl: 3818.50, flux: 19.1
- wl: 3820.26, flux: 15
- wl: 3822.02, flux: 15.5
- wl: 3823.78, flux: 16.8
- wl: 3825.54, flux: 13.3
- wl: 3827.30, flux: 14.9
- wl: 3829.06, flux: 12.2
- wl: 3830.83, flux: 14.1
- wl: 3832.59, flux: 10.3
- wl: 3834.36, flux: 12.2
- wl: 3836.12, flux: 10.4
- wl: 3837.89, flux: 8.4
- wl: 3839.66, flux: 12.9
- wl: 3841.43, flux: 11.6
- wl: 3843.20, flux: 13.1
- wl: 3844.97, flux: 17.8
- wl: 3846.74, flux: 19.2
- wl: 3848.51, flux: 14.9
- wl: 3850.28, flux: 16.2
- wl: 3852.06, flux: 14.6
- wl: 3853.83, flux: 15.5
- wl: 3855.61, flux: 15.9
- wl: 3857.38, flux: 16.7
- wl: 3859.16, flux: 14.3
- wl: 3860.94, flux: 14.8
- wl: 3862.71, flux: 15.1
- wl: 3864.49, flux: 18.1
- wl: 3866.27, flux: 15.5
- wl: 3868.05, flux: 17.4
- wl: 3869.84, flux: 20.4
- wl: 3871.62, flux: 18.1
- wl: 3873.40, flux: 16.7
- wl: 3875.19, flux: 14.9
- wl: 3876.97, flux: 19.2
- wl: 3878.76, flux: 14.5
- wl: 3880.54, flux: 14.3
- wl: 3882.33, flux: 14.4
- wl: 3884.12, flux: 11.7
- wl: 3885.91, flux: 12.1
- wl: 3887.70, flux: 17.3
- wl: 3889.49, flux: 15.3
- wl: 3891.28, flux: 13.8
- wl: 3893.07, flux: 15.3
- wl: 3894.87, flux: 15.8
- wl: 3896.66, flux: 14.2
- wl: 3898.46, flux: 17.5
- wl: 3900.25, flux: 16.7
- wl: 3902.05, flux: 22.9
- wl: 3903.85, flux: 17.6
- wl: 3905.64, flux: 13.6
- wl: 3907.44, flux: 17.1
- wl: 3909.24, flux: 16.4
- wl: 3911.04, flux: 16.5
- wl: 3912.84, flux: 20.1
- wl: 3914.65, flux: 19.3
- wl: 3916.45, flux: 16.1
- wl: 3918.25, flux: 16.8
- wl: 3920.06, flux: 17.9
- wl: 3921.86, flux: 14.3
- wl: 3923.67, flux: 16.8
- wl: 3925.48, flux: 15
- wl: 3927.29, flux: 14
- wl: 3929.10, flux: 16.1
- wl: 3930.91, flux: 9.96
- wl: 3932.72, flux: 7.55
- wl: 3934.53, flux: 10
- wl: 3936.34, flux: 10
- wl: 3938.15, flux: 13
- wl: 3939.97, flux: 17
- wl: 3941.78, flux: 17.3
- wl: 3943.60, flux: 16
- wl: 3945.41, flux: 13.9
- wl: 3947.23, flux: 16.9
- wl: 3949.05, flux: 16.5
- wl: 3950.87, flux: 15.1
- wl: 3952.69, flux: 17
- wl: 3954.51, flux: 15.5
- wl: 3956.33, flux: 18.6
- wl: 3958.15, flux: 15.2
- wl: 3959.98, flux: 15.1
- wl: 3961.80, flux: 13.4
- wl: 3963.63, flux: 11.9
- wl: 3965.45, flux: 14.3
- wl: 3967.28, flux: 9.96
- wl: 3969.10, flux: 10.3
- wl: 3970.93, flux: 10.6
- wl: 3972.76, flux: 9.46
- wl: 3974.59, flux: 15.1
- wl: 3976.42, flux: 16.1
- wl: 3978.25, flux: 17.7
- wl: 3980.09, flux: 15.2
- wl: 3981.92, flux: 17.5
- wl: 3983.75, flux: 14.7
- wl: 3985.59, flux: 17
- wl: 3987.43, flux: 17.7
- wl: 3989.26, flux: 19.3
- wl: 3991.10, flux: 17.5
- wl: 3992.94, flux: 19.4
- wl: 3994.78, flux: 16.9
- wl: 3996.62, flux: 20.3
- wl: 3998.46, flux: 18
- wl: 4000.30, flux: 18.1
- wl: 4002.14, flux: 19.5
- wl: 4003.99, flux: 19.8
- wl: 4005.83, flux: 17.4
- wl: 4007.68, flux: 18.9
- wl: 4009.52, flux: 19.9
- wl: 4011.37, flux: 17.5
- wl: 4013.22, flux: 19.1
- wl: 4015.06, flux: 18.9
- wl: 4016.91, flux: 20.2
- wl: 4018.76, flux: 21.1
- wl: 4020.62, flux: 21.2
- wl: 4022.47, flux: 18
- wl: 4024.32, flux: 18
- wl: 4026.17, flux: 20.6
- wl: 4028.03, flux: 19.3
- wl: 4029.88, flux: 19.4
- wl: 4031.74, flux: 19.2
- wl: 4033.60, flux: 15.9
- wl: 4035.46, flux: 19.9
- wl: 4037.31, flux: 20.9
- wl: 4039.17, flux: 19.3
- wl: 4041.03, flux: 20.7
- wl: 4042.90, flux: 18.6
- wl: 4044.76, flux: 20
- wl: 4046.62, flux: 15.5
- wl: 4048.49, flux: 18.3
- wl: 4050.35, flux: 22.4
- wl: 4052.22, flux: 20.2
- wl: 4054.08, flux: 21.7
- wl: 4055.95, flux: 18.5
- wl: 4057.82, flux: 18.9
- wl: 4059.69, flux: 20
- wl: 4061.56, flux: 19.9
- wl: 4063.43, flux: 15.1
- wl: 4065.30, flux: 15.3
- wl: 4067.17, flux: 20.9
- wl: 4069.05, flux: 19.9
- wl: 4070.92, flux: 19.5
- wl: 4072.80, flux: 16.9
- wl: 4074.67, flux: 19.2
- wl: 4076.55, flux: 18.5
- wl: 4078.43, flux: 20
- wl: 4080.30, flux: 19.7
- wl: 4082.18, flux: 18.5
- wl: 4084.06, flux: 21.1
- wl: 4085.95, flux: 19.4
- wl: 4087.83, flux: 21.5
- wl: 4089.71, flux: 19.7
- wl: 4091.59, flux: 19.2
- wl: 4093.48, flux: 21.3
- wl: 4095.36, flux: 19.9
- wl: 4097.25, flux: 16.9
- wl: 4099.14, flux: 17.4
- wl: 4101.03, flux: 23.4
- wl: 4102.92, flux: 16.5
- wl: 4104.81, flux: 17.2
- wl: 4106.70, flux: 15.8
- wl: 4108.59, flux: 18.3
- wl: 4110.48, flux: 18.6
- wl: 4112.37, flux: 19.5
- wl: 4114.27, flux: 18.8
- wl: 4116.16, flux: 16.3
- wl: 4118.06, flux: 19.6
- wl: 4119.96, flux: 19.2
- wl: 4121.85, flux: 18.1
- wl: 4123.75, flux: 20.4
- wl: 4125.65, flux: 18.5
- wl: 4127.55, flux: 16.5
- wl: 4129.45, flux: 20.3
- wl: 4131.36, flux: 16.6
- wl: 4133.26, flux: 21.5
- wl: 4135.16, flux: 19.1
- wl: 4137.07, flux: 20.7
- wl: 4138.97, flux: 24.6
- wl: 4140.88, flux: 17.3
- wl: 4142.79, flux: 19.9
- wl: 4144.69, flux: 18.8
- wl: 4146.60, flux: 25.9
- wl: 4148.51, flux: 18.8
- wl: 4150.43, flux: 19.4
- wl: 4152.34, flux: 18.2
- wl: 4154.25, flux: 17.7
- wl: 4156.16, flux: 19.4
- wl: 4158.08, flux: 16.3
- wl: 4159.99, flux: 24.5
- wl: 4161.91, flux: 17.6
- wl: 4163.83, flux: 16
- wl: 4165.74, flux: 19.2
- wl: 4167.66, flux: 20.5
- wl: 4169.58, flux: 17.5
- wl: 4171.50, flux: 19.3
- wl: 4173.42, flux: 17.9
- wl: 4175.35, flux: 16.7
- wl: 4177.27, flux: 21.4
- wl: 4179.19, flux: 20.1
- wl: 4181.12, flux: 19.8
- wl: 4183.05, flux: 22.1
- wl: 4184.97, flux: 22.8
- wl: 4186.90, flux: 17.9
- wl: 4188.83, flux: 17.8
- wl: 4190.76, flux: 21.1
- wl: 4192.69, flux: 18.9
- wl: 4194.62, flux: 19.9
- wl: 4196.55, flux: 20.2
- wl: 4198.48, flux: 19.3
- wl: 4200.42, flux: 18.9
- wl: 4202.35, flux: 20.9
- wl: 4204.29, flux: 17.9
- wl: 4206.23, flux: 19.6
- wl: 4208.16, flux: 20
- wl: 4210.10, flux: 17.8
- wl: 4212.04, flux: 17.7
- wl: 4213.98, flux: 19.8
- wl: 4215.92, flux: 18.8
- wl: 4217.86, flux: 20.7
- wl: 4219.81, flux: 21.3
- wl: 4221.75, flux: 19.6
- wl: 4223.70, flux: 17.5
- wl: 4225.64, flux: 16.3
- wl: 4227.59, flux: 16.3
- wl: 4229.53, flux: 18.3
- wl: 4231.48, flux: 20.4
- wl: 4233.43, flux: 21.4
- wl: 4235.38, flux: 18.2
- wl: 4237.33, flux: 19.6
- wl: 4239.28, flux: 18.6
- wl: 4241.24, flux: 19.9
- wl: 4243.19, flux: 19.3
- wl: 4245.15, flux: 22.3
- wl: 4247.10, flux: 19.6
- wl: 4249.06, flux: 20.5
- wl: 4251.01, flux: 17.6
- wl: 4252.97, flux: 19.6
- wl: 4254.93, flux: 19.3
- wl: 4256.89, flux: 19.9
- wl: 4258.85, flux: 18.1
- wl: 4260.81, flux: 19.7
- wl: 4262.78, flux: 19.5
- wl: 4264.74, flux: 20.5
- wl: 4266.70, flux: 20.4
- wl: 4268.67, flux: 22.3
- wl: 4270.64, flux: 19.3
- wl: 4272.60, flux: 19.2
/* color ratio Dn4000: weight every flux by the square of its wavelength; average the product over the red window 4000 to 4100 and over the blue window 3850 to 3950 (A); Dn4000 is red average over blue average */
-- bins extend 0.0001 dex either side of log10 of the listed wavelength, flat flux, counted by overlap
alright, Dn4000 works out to 1.33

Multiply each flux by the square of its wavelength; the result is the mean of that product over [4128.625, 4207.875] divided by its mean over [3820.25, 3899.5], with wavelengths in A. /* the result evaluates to 1.5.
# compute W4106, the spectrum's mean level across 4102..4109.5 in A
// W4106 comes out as 17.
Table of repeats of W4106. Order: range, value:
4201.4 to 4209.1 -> 19.6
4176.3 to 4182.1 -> 20.4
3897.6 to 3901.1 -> 17.1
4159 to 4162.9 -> 21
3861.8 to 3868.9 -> 16.5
